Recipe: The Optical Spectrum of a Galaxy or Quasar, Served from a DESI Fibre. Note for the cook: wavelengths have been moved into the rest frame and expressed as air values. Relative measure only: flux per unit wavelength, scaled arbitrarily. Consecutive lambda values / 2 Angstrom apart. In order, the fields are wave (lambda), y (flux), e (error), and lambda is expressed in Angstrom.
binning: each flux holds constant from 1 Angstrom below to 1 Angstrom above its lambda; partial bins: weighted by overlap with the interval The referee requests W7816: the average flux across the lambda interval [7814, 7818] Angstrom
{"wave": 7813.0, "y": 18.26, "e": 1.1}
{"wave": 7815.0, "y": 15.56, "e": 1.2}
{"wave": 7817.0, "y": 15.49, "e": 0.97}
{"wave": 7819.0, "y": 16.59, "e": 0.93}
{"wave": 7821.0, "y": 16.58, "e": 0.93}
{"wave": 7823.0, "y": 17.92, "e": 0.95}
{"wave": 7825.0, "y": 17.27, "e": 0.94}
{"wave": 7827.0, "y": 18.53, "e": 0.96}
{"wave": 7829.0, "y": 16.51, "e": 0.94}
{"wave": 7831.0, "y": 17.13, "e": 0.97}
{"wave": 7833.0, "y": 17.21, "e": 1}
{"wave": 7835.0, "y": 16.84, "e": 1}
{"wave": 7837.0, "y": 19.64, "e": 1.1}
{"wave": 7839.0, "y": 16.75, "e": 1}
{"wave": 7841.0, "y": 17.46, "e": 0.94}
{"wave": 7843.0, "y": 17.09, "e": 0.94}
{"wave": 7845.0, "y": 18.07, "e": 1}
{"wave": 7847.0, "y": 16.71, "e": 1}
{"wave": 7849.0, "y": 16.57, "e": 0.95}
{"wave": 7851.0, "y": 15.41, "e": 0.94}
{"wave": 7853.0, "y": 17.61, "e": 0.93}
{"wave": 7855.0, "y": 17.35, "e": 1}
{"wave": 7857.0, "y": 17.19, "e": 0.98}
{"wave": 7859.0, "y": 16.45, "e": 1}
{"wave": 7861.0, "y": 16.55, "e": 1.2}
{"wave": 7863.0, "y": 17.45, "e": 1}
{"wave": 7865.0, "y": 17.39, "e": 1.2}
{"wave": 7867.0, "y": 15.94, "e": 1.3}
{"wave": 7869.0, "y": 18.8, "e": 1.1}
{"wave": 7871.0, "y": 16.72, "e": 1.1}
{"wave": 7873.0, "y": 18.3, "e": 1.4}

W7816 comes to 15.5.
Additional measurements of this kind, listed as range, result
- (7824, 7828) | 17.9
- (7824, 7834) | 17.3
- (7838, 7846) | 17.3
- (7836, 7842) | 17.9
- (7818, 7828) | 17.4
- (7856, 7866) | 17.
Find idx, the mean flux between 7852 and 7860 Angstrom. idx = 17.1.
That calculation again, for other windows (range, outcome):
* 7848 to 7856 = 16.7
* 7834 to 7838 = 18.2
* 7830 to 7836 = 17.1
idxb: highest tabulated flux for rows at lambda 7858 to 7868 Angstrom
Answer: 17.45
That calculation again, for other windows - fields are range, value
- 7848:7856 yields 17.61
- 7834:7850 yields 19.64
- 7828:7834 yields 17.21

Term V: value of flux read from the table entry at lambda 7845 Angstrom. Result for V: 18.07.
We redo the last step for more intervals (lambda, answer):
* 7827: 18.53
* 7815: 15.56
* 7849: 16.57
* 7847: 16.71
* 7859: 16.45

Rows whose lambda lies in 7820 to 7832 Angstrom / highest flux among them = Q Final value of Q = 18.53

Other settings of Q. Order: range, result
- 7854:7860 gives 17.35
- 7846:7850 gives 16.71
